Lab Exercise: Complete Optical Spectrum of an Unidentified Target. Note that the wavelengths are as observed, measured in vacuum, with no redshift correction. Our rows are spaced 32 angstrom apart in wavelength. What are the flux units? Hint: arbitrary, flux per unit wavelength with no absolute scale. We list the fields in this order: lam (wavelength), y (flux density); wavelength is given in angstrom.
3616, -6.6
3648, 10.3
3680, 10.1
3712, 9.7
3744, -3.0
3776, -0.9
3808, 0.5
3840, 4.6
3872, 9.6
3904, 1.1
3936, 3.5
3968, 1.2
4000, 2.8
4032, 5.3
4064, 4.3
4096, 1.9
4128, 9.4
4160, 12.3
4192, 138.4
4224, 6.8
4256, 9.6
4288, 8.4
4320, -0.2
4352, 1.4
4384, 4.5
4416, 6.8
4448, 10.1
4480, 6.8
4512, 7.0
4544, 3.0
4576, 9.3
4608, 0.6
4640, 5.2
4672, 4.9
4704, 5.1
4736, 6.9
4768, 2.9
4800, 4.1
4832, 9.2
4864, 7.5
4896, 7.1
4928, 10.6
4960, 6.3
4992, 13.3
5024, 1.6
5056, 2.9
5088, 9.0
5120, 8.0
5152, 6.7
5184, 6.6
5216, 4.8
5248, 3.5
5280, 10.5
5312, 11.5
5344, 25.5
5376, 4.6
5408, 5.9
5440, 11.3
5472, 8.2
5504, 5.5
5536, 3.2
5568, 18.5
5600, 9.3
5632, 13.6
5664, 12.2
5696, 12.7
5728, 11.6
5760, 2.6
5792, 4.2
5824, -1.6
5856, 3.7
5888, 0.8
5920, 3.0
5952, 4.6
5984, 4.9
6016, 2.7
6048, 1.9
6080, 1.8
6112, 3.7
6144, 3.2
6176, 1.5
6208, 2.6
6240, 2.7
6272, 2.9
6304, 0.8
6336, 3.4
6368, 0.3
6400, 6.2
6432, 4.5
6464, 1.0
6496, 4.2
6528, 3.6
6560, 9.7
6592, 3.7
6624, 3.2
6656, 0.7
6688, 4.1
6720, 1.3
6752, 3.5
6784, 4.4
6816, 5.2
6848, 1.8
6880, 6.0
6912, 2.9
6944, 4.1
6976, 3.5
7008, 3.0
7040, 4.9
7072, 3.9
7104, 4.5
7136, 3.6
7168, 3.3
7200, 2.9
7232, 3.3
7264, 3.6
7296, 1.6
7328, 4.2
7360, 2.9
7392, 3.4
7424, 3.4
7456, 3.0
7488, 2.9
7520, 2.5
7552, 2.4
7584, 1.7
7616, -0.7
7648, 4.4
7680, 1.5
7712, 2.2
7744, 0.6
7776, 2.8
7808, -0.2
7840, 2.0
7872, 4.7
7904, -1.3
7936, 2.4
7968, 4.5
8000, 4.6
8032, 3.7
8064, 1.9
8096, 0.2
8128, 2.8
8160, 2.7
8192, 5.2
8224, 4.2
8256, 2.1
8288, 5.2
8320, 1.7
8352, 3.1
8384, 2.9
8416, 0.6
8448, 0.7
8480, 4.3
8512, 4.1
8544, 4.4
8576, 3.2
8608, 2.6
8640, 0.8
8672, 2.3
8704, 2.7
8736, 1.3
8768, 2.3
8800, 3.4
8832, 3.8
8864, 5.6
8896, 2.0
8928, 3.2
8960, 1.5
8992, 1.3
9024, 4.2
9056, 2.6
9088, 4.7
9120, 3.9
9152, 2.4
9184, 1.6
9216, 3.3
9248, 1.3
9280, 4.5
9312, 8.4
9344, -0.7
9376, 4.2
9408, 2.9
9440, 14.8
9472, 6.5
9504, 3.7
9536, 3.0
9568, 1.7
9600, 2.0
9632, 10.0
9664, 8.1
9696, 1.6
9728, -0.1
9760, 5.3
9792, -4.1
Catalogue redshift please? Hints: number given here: 2.44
